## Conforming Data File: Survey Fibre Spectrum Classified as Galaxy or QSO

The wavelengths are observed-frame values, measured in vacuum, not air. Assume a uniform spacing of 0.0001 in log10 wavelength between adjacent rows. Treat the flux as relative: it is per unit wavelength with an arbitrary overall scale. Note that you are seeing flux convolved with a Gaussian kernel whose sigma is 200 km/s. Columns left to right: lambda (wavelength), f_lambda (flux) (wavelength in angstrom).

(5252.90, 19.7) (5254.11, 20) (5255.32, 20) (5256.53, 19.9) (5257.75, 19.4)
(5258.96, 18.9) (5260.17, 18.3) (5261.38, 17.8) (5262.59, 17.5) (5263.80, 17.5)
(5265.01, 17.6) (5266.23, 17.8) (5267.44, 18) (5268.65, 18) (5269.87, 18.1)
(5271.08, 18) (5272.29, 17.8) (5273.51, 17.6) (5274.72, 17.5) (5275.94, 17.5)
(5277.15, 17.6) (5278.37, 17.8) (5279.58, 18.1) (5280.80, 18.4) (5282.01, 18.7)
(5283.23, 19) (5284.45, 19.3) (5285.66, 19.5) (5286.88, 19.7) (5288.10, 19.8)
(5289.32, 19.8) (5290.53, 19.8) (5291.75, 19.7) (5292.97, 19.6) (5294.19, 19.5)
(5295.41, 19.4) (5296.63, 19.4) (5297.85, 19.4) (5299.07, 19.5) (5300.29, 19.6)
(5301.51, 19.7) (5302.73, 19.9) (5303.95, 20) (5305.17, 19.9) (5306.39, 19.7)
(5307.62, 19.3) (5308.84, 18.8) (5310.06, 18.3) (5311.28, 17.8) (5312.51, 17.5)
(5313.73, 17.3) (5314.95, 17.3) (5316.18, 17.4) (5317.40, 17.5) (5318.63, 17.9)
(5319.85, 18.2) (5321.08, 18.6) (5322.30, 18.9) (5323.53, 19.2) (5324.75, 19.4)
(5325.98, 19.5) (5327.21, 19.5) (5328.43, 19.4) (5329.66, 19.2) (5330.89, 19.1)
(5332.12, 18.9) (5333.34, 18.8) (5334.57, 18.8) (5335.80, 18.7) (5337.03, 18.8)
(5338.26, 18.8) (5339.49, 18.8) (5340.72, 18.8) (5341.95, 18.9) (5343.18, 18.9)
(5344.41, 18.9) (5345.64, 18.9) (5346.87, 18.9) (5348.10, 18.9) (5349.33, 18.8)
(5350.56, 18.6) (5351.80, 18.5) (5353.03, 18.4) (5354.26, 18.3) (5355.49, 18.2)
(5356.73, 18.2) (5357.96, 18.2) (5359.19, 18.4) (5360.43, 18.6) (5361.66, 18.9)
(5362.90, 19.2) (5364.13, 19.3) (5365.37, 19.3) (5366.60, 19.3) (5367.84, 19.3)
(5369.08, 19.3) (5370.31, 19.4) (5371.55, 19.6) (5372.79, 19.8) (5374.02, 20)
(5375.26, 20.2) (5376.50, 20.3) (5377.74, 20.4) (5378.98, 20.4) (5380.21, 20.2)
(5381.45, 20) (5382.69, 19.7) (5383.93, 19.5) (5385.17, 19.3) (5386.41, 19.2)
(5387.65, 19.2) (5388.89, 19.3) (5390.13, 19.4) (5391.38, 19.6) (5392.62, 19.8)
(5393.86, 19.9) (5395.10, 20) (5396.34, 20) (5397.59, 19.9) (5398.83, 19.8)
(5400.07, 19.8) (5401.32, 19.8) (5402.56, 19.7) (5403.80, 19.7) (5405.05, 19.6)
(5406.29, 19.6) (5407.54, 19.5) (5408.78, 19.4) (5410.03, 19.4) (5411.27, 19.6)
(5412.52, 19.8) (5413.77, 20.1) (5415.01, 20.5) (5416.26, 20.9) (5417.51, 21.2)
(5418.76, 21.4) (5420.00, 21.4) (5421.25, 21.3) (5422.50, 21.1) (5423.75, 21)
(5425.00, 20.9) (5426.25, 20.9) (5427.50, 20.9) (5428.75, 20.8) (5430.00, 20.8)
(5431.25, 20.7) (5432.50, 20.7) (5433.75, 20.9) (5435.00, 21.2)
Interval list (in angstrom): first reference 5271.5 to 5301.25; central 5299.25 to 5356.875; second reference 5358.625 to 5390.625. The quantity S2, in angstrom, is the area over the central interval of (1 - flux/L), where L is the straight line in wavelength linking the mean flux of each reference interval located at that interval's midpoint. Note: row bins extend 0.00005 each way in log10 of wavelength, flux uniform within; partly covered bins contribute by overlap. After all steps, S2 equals 1.3 angstrom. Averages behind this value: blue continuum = 18.9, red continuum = 19.5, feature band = 18.8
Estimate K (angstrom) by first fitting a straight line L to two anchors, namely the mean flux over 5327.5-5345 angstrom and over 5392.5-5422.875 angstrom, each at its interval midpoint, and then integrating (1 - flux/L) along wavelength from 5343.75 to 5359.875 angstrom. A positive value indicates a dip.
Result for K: 0.5 angstrom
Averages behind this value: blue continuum 18.9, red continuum 20.1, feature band 18.6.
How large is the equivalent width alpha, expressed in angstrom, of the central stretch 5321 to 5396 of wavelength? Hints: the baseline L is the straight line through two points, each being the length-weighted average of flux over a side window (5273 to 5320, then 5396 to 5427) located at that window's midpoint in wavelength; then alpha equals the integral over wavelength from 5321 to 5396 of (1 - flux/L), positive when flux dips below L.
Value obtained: 1.5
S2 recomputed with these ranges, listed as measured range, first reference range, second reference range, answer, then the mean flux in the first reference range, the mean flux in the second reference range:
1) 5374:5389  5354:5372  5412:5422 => -0.21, 18.9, 20.8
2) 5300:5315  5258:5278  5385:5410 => -0.40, 17.9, 19.6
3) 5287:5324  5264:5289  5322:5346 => -0.63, 18.3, 19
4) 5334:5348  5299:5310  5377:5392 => 0.55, 19.5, 19.7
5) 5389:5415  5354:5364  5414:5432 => 0.57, 18.5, 21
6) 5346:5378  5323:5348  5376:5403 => 0.52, 19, 19.8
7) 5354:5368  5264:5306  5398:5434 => 0.69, 18.8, 20.4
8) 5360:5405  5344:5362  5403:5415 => -1.14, 18.6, 19.7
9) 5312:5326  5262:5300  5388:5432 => 0.67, 18.6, 20.2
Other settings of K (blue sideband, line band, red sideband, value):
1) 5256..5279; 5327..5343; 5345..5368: -0.3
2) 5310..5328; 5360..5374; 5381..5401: -0.1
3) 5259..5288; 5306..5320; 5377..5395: 0.5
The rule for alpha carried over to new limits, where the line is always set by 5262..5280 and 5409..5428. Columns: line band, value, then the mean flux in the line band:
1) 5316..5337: 0.1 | 18.8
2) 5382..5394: 0.3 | 19.5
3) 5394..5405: 0.2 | 19.8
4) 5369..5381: -0.1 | 20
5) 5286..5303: -1.3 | 19.6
